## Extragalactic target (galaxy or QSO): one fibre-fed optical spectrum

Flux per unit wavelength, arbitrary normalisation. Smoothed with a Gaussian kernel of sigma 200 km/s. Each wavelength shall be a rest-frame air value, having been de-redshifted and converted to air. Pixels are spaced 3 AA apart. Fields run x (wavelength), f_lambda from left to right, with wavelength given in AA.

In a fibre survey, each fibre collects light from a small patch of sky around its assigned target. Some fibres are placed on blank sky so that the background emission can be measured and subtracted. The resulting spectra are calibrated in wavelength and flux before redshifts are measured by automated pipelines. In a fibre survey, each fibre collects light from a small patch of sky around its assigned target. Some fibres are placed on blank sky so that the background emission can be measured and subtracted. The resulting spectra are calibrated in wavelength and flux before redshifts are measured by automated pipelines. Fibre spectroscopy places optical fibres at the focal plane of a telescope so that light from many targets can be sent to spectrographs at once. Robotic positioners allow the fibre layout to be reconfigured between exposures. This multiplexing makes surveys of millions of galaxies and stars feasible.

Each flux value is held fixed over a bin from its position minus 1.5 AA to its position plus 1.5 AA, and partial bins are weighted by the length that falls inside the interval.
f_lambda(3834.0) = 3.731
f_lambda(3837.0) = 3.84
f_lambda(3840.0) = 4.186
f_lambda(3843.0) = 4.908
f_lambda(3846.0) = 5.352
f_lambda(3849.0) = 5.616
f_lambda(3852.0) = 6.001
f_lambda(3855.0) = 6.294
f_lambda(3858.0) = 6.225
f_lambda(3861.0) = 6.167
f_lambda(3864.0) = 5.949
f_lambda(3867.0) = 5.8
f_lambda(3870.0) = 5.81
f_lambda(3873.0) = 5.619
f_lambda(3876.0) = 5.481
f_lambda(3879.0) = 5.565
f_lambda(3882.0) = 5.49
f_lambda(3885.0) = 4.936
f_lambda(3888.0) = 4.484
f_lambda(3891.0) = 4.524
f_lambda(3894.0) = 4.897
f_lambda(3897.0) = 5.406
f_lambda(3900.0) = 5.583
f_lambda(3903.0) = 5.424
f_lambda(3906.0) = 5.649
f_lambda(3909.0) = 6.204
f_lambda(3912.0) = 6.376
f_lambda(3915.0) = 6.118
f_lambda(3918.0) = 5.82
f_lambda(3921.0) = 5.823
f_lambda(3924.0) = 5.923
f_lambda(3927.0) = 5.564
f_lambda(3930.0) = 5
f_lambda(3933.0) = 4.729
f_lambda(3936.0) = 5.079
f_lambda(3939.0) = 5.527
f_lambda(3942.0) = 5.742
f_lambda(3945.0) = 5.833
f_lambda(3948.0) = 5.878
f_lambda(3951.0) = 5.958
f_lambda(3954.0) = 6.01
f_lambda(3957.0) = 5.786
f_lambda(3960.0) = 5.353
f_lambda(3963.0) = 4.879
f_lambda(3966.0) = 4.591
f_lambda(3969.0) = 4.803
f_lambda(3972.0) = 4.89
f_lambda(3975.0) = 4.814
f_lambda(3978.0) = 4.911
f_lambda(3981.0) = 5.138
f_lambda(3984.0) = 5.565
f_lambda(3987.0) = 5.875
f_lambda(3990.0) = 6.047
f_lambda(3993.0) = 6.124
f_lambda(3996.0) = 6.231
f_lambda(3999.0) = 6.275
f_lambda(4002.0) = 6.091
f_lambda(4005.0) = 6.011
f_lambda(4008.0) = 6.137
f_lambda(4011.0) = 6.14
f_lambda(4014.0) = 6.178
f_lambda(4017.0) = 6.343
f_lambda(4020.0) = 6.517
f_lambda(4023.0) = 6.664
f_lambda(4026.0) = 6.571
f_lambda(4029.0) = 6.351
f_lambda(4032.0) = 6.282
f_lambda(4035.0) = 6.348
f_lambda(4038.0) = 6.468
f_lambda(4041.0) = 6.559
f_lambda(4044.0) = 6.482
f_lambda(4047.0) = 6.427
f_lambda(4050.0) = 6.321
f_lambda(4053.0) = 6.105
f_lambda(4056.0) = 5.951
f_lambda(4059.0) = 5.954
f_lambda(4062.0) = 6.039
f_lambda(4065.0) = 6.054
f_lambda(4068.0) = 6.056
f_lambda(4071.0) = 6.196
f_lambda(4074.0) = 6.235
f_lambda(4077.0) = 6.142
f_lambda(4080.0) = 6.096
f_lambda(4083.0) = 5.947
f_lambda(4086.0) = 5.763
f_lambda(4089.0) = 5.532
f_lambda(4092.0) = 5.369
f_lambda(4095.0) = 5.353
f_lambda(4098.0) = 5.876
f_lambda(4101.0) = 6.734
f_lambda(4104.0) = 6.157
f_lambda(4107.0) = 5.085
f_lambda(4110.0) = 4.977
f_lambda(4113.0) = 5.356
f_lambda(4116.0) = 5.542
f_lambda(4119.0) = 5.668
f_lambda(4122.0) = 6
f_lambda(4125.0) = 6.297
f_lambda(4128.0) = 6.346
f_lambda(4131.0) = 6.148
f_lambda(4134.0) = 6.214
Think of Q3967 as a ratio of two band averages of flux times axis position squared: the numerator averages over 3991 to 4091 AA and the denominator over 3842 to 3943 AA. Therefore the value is 1.2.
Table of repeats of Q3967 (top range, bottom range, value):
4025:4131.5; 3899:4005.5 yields 1.14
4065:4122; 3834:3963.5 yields 1.16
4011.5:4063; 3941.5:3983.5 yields 1.23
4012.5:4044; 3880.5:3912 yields 1.29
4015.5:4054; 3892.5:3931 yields 1.20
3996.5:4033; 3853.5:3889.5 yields 1.20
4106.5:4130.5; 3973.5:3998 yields 1.09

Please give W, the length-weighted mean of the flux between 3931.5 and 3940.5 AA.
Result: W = 5.11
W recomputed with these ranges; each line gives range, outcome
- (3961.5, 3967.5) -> 4.73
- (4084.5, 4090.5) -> 5.65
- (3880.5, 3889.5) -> 4.97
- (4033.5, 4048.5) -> 6.46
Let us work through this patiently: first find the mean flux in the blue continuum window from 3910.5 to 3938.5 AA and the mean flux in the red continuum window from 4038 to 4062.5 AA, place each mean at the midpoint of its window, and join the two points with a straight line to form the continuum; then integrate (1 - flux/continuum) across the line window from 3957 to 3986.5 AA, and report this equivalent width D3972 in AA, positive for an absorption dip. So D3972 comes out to 3.95 AA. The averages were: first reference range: 5.6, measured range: 5.06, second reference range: 6.25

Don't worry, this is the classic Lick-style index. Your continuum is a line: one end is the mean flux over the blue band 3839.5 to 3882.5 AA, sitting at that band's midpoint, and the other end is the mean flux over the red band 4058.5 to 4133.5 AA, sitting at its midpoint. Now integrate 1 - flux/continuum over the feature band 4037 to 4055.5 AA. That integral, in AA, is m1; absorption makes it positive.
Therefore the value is -1.69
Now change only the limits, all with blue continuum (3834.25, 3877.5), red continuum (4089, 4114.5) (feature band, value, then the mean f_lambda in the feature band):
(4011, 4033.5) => -3.4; 6.4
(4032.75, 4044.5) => -1.9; 6.45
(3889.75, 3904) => 0.8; 5.17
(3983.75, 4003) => -1.8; 6.06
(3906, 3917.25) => -1.3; 6.13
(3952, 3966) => 0.3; 5.42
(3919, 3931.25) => -0.2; 5.6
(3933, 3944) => 0.3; 5.37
